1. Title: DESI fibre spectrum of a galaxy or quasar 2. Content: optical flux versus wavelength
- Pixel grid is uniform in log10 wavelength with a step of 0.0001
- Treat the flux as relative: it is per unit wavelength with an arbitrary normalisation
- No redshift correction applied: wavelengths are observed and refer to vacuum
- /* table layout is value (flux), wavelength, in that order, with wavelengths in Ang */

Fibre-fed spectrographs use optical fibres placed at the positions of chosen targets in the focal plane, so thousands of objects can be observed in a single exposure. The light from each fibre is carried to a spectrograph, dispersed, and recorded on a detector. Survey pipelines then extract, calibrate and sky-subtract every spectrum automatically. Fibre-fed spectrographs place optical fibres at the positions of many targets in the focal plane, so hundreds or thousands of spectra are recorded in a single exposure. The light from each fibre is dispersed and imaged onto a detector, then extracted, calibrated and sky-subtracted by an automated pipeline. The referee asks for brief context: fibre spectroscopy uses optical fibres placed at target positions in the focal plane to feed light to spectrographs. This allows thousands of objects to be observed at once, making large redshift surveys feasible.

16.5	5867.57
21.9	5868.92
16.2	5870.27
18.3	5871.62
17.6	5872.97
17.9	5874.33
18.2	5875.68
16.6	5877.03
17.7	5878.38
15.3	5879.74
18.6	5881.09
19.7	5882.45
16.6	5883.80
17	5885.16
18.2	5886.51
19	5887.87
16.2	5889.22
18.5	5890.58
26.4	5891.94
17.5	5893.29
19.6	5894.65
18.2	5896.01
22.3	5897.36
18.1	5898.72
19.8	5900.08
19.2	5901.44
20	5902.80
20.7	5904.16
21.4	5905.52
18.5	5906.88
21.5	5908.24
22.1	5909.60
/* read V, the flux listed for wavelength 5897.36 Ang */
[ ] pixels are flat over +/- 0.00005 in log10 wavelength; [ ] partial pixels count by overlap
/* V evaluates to 22.3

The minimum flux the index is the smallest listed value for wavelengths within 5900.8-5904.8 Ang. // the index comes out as 19.2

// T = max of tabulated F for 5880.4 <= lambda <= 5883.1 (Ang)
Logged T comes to 19.7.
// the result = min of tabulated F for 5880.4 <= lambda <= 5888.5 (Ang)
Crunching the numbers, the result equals 16.6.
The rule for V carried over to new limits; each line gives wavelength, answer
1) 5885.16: 17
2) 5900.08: 19.8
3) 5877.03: 16.6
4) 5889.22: 16.2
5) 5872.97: 17.6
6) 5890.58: 18.5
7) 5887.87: 19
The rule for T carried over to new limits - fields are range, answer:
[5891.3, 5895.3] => 26.4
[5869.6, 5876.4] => 18.3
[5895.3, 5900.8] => 22.3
